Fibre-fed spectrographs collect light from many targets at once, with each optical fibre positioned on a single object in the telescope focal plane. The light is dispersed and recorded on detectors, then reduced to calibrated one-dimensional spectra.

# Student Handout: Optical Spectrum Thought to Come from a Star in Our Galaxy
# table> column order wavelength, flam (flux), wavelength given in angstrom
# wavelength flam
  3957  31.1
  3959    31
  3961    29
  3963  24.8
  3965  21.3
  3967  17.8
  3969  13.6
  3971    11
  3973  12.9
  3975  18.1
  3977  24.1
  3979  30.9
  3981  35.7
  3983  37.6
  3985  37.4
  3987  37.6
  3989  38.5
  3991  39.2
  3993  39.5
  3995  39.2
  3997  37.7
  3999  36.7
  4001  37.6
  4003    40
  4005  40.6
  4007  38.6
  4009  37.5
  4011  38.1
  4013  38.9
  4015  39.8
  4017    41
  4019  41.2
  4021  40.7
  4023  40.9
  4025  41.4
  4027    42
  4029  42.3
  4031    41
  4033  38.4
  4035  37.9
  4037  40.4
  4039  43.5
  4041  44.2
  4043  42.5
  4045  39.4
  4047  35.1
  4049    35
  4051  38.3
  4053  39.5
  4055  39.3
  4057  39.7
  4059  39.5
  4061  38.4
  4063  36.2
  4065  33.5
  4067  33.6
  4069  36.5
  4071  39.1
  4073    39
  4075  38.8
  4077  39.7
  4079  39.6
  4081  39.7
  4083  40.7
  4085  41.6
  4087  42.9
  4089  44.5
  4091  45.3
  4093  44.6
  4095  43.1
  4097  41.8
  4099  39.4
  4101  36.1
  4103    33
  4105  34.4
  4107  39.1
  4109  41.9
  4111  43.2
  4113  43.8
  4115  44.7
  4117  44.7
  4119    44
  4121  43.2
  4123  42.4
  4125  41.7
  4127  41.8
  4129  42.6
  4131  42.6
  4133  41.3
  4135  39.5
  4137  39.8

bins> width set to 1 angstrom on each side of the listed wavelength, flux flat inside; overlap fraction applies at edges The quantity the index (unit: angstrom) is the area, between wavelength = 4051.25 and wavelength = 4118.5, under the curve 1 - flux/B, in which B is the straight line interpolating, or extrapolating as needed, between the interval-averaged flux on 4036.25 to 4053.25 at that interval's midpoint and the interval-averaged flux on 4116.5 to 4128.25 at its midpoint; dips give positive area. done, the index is 2.4 angstrom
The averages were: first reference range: 39.8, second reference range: 42.9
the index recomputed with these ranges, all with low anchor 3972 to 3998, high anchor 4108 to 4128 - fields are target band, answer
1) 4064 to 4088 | 0.74 angstrom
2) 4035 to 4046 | -1.31 angstrom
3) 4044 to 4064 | 0.10 angstrom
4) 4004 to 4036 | -3.94 angstrom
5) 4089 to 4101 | -0.31 angstrom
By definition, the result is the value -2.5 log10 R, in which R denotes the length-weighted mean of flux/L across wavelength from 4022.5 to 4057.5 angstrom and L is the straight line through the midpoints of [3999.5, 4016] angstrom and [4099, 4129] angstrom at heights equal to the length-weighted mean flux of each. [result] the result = -0.02 mag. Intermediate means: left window 38.8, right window 41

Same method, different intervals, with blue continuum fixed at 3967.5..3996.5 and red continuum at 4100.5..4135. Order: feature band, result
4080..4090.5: -0.097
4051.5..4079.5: -0.037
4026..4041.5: -0.205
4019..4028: -0.237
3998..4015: -0.213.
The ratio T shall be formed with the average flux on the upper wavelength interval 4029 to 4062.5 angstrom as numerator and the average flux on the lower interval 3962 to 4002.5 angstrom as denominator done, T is 1.3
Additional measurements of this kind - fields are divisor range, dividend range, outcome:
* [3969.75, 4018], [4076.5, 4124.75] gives 1.20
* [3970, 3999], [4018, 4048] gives 1.29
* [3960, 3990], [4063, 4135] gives 1.56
